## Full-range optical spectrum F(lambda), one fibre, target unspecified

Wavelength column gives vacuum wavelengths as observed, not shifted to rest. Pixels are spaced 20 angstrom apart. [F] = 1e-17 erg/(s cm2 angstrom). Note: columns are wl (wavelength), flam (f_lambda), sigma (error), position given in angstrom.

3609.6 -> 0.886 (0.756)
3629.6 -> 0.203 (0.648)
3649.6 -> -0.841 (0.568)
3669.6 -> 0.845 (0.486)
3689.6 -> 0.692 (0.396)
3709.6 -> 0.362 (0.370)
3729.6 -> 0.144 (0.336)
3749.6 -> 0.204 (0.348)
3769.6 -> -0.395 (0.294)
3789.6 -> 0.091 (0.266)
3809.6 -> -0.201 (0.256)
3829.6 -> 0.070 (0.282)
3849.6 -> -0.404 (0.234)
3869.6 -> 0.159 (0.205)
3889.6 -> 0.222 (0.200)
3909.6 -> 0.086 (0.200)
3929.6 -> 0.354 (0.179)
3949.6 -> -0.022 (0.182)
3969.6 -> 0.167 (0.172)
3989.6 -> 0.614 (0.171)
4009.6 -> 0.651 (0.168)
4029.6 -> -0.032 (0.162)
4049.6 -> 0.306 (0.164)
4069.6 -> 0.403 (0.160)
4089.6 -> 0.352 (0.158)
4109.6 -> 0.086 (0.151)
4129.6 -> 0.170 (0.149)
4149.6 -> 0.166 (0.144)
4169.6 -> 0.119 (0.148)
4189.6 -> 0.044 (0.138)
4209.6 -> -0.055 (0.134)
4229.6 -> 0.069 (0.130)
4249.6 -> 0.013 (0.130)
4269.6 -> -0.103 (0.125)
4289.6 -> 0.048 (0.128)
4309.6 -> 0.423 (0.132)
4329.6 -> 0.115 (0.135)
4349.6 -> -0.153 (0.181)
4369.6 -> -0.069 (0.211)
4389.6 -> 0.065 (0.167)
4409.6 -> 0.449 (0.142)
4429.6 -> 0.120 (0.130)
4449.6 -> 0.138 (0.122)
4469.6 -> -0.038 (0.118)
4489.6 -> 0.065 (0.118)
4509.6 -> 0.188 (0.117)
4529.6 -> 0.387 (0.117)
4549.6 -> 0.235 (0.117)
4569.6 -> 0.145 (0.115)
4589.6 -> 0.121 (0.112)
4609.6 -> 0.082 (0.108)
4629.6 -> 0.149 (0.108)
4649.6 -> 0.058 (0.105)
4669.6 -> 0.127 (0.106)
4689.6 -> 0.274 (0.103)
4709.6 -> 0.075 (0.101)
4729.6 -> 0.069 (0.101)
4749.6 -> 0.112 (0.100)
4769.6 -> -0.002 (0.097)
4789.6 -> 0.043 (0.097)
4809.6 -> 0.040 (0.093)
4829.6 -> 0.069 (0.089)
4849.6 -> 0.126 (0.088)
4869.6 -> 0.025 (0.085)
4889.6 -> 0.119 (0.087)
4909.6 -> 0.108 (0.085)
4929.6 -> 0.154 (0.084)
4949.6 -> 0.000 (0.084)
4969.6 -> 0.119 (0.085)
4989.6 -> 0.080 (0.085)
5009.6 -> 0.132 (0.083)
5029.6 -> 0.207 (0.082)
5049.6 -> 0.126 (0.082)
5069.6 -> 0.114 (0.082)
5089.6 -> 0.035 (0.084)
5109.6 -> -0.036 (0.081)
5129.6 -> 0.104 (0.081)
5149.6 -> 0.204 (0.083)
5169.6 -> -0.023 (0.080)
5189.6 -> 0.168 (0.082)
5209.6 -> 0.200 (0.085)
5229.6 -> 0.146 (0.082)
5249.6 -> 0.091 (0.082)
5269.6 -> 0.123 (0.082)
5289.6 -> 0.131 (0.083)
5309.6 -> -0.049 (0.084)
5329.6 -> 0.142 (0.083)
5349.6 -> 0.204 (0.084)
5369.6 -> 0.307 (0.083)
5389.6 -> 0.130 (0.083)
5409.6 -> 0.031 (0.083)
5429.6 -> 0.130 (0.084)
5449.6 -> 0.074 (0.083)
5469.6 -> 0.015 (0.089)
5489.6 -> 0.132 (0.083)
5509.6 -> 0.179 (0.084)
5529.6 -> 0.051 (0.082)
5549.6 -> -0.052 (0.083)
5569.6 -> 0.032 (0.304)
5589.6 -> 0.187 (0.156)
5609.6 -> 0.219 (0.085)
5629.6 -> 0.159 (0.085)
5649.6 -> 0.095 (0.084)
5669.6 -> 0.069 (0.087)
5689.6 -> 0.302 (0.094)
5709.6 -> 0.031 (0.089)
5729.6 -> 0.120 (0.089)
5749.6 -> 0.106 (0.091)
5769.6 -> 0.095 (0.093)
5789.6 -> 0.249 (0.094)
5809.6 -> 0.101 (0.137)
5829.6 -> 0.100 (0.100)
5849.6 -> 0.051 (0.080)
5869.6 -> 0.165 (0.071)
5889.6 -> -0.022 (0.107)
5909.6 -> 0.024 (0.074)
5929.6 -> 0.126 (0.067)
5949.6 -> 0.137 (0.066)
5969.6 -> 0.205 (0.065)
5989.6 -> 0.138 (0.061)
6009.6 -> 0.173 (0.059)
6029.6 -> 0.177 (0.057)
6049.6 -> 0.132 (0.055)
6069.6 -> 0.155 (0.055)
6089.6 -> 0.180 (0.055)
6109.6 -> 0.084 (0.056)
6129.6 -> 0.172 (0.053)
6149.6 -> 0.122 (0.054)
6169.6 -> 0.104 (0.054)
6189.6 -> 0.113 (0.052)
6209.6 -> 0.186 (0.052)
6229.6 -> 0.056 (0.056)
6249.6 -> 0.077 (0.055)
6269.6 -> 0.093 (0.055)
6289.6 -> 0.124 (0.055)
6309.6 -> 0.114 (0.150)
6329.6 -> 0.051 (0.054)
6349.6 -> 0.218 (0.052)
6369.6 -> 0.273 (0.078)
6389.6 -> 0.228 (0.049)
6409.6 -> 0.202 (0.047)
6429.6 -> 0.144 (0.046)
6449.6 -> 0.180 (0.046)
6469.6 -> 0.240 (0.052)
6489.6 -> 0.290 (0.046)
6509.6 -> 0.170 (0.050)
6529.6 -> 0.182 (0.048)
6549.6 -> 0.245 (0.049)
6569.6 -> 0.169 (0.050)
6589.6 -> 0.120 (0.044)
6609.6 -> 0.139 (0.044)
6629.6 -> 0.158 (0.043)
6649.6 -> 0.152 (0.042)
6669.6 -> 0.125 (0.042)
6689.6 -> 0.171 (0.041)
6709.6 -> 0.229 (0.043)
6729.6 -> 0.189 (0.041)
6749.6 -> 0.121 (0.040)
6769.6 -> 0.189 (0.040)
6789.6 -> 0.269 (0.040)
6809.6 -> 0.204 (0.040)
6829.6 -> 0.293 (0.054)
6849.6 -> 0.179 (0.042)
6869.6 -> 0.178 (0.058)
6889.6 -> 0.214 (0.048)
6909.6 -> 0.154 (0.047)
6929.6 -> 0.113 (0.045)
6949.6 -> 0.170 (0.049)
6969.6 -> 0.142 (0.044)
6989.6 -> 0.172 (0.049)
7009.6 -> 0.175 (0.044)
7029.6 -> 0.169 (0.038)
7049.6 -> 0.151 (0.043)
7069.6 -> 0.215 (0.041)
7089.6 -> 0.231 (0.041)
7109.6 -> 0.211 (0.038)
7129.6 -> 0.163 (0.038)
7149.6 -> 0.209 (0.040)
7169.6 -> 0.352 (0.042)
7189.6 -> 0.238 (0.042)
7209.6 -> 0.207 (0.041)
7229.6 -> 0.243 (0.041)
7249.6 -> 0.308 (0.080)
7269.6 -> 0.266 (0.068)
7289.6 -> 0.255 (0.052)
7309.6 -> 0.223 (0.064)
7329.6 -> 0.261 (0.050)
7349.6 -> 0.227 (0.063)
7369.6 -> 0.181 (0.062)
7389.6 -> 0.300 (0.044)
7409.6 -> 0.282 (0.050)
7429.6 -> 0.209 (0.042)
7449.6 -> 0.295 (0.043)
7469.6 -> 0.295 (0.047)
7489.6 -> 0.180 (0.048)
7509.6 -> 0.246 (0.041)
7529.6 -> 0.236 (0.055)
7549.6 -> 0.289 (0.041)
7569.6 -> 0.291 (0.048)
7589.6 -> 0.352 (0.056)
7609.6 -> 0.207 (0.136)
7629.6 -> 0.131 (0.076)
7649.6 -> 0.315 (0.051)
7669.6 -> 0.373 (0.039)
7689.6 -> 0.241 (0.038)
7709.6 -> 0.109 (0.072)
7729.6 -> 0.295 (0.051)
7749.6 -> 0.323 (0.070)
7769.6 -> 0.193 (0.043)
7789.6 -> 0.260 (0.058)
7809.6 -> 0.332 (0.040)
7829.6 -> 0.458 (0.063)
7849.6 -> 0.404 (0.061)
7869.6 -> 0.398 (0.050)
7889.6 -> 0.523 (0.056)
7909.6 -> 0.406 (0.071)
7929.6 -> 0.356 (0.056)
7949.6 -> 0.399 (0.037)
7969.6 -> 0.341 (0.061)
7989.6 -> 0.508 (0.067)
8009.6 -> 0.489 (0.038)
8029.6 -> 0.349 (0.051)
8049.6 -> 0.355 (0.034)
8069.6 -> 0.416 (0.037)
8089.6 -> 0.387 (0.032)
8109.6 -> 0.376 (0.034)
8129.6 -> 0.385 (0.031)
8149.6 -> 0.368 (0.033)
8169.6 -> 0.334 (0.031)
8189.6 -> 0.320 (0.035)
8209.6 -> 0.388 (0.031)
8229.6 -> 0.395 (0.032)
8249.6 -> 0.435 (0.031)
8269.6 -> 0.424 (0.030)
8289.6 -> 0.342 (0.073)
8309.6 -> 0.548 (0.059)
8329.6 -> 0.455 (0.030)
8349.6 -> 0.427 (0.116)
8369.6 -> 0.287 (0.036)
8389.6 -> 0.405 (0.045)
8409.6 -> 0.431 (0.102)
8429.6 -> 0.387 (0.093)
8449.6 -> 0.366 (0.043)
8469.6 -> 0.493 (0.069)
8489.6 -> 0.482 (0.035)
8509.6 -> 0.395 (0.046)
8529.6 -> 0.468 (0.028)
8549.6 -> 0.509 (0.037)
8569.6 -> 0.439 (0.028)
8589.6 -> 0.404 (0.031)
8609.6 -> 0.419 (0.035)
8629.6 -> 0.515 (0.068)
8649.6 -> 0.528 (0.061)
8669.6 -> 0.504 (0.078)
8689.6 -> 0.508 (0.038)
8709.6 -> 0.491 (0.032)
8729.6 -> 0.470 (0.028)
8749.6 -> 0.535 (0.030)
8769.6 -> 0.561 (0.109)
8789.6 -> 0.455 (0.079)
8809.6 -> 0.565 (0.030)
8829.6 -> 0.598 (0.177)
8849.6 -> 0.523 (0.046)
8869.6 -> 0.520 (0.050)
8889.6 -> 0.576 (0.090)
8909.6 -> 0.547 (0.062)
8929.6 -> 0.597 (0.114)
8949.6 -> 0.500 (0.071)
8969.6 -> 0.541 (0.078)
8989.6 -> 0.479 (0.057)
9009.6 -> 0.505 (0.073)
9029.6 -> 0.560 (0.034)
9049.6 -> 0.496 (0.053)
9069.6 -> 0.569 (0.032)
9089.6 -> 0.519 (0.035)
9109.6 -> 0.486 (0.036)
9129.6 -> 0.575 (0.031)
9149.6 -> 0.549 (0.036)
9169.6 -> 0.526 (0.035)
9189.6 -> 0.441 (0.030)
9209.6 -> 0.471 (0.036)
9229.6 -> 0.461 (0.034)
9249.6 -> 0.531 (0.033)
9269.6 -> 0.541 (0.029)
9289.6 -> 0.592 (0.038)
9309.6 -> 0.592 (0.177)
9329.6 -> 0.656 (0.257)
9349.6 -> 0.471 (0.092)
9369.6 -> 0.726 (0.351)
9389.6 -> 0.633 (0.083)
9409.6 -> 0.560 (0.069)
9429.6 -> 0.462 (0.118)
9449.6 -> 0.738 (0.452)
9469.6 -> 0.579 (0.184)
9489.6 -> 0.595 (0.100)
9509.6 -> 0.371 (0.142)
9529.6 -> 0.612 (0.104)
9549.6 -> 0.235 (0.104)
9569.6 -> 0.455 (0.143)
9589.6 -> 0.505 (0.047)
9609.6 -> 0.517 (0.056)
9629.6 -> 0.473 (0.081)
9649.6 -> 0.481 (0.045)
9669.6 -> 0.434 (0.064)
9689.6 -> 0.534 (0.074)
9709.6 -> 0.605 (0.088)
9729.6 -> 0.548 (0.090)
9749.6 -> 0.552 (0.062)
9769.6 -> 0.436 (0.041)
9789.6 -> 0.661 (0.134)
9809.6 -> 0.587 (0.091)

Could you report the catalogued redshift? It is 0.96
